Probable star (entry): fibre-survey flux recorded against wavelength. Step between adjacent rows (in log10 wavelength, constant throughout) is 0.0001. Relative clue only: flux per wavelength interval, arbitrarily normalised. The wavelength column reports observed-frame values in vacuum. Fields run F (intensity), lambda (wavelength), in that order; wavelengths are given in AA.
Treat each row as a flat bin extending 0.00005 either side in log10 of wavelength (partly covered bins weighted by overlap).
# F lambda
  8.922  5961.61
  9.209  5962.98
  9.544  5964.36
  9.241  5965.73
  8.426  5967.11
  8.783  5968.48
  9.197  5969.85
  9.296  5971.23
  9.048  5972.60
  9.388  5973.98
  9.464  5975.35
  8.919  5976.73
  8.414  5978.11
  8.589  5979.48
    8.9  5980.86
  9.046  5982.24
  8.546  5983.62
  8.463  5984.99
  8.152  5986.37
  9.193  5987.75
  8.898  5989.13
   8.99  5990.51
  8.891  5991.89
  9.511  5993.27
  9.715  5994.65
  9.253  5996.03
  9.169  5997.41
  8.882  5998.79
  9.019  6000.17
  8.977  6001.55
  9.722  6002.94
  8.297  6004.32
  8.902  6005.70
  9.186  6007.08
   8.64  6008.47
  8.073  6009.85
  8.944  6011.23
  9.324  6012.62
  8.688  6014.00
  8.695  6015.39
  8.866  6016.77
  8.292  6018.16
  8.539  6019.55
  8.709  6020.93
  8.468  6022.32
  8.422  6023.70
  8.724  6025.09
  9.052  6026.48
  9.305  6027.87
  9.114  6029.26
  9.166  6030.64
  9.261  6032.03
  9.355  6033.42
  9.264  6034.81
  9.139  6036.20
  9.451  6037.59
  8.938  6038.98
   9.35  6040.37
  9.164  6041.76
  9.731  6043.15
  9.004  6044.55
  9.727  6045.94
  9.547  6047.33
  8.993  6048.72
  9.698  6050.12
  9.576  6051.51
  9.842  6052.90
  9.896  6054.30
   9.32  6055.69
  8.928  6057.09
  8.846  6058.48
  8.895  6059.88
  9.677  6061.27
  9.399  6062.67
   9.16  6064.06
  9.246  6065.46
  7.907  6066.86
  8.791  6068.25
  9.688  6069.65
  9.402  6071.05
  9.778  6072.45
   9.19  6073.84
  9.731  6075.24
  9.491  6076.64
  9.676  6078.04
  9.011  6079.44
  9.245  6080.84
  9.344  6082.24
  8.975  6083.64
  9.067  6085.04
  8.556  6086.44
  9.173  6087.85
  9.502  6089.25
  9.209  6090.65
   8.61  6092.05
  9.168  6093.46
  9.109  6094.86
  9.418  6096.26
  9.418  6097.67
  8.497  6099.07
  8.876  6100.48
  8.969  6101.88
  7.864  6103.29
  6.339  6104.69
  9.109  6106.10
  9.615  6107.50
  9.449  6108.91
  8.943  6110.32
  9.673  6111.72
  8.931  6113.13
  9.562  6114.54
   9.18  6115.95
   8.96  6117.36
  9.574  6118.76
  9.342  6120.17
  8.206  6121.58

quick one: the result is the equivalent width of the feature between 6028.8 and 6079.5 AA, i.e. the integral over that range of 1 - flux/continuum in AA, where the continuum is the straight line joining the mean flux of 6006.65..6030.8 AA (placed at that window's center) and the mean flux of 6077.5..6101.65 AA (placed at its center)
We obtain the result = -2.1 AA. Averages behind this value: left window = 8.78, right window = 9.1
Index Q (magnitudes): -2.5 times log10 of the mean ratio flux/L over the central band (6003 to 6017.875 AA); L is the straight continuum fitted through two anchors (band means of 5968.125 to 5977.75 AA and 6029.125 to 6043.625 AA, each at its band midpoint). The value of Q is 0.05 mag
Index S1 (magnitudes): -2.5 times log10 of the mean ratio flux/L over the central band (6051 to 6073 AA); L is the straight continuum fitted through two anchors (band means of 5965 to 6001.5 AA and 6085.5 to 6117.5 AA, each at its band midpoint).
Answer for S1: -0.04 mag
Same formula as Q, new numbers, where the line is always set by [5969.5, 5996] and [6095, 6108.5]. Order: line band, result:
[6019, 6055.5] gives -0.043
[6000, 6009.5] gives 0.001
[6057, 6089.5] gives -0.051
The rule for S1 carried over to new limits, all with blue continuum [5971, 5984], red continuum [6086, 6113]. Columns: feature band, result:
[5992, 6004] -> -0.03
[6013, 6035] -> 0.01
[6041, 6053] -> -0.06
